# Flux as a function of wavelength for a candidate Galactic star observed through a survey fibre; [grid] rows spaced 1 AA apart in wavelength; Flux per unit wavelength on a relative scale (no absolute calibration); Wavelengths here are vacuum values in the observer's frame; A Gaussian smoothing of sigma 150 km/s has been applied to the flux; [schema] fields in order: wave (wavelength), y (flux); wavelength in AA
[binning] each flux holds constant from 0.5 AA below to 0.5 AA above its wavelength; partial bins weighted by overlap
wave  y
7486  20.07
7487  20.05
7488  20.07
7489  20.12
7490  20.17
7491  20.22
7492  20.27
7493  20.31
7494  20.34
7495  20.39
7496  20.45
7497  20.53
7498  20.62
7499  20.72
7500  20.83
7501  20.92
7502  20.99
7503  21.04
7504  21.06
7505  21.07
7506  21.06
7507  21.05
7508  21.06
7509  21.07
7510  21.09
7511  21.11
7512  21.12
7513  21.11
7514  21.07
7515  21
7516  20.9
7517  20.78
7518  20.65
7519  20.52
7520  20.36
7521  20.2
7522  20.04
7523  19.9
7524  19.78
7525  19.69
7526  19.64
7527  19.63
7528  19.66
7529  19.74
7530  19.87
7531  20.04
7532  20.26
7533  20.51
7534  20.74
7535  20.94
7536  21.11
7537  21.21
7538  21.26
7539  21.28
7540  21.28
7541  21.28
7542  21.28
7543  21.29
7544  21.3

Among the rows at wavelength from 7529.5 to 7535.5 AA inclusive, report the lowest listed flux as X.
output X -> 19.87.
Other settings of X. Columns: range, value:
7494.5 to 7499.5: 20.39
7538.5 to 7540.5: 21.28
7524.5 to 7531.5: 19.63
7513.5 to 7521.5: 20.2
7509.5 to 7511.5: 21.09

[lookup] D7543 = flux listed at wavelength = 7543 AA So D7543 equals 21.29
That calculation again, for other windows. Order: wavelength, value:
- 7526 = 19.64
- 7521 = 20.2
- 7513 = 21.11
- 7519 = 20.52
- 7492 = 20.27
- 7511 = 21.11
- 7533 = 20.51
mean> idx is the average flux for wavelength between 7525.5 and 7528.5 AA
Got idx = 19.6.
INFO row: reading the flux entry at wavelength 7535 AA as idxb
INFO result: 20.94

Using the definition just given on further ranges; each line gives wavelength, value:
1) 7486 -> 20.07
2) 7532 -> 20.26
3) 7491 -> 20.22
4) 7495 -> 20.39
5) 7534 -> 20.74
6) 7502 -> 20.99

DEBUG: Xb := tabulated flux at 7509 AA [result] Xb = 21.07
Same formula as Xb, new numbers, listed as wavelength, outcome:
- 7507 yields 21.05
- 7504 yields 21.06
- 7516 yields 20.9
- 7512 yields 21.12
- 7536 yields 21.11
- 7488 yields 20.07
